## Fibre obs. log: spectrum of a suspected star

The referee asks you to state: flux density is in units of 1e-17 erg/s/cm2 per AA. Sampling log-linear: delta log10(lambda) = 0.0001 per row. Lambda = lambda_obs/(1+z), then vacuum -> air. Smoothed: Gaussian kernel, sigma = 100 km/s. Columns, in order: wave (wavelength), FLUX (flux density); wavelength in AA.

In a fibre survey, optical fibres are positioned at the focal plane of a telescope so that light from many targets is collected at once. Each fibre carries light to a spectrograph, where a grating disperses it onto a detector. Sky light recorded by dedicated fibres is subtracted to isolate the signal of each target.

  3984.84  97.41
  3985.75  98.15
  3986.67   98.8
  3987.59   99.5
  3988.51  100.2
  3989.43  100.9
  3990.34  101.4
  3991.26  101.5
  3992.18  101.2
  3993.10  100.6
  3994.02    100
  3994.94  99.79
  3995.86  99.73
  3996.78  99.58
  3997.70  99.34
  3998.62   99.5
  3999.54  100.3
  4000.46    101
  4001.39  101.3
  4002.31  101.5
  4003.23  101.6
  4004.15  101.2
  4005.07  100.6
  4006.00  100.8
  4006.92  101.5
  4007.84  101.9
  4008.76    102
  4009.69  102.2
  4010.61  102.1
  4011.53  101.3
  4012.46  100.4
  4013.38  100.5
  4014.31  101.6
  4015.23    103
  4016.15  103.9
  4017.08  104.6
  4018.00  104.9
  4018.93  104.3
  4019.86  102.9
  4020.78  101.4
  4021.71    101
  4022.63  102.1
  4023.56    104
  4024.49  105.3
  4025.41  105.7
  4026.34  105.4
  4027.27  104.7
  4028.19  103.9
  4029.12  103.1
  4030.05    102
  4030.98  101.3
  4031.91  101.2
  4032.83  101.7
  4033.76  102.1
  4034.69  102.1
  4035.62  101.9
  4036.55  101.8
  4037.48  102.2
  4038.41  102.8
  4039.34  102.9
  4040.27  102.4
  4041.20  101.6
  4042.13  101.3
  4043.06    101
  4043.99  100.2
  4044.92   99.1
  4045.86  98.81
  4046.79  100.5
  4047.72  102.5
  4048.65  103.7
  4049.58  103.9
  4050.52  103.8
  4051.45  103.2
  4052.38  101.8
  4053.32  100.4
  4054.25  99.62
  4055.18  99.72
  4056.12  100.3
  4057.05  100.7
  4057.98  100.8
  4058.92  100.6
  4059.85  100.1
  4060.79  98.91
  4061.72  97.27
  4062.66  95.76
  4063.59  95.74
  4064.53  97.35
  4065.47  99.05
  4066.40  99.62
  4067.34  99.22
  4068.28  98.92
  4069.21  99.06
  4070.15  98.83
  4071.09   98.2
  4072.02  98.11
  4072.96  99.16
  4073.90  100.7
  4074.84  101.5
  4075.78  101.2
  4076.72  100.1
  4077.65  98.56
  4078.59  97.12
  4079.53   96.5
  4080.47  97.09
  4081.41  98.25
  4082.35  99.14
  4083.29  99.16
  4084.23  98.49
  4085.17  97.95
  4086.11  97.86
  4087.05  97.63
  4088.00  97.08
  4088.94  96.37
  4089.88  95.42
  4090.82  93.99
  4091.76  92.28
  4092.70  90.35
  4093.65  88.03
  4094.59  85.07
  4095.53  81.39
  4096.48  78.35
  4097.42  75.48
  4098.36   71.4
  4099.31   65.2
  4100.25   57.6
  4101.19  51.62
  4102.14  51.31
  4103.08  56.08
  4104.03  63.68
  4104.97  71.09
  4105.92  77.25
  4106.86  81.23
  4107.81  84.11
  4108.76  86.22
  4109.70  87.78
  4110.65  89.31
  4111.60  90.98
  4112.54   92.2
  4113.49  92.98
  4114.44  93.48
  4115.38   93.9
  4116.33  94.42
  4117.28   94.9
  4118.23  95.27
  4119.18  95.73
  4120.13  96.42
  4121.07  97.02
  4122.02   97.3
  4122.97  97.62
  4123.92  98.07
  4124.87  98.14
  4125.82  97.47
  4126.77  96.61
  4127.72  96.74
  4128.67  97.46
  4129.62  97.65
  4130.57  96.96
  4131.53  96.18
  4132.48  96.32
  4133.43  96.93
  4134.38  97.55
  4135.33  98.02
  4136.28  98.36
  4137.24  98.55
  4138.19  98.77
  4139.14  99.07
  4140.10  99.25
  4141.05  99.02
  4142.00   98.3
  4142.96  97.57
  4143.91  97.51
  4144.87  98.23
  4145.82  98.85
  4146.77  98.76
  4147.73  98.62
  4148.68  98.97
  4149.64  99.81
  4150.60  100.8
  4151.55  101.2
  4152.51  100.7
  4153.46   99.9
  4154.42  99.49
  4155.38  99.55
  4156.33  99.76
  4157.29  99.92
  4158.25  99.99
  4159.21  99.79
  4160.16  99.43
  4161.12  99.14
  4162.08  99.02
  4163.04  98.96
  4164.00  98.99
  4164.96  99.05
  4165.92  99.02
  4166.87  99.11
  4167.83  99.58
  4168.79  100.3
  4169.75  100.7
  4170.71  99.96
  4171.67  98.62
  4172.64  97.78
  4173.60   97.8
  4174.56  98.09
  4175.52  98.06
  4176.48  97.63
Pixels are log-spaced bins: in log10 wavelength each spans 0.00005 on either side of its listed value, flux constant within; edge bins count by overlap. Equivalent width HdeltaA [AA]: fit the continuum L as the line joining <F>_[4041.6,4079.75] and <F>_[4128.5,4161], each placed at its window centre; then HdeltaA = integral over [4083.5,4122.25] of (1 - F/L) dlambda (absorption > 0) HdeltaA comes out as 5.5 AA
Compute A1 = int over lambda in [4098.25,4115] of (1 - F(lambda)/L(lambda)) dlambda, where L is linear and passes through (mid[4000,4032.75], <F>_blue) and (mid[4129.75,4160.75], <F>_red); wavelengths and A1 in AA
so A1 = 4.0 AA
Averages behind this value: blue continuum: 102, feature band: 76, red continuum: 98.8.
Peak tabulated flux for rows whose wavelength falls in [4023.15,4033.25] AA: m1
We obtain 105.7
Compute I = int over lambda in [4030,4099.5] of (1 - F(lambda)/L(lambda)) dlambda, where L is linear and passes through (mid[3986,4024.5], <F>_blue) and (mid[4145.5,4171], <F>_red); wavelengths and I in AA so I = 2.14 AA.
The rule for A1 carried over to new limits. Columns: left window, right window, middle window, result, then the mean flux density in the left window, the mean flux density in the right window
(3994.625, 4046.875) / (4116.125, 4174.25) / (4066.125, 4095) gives 0.9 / 102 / 98.4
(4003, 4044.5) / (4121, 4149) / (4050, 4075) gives 0.3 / 102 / 97.9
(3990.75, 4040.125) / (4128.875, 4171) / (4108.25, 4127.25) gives 1.0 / 102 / 98.9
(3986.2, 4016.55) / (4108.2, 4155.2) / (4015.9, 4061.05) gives -1.1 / 101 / 96.8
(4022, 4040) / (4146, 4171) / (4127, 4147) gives 0.5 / 103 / 99.6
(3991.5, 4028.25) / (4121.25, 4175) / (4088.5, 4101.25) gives 2.4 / 102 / 98.6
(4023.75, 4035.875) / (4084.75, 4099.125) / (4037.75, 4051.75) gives -0.3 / 103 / 88.7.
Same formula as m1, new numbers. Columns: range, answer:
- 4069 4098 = 101.5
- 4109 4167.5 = 101.2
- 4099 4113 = 92.2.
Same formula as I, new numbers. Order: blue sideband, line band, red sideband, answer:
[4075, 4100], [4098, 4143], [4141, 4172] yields 3.01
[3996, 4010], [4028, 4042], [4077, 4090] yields -0.35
